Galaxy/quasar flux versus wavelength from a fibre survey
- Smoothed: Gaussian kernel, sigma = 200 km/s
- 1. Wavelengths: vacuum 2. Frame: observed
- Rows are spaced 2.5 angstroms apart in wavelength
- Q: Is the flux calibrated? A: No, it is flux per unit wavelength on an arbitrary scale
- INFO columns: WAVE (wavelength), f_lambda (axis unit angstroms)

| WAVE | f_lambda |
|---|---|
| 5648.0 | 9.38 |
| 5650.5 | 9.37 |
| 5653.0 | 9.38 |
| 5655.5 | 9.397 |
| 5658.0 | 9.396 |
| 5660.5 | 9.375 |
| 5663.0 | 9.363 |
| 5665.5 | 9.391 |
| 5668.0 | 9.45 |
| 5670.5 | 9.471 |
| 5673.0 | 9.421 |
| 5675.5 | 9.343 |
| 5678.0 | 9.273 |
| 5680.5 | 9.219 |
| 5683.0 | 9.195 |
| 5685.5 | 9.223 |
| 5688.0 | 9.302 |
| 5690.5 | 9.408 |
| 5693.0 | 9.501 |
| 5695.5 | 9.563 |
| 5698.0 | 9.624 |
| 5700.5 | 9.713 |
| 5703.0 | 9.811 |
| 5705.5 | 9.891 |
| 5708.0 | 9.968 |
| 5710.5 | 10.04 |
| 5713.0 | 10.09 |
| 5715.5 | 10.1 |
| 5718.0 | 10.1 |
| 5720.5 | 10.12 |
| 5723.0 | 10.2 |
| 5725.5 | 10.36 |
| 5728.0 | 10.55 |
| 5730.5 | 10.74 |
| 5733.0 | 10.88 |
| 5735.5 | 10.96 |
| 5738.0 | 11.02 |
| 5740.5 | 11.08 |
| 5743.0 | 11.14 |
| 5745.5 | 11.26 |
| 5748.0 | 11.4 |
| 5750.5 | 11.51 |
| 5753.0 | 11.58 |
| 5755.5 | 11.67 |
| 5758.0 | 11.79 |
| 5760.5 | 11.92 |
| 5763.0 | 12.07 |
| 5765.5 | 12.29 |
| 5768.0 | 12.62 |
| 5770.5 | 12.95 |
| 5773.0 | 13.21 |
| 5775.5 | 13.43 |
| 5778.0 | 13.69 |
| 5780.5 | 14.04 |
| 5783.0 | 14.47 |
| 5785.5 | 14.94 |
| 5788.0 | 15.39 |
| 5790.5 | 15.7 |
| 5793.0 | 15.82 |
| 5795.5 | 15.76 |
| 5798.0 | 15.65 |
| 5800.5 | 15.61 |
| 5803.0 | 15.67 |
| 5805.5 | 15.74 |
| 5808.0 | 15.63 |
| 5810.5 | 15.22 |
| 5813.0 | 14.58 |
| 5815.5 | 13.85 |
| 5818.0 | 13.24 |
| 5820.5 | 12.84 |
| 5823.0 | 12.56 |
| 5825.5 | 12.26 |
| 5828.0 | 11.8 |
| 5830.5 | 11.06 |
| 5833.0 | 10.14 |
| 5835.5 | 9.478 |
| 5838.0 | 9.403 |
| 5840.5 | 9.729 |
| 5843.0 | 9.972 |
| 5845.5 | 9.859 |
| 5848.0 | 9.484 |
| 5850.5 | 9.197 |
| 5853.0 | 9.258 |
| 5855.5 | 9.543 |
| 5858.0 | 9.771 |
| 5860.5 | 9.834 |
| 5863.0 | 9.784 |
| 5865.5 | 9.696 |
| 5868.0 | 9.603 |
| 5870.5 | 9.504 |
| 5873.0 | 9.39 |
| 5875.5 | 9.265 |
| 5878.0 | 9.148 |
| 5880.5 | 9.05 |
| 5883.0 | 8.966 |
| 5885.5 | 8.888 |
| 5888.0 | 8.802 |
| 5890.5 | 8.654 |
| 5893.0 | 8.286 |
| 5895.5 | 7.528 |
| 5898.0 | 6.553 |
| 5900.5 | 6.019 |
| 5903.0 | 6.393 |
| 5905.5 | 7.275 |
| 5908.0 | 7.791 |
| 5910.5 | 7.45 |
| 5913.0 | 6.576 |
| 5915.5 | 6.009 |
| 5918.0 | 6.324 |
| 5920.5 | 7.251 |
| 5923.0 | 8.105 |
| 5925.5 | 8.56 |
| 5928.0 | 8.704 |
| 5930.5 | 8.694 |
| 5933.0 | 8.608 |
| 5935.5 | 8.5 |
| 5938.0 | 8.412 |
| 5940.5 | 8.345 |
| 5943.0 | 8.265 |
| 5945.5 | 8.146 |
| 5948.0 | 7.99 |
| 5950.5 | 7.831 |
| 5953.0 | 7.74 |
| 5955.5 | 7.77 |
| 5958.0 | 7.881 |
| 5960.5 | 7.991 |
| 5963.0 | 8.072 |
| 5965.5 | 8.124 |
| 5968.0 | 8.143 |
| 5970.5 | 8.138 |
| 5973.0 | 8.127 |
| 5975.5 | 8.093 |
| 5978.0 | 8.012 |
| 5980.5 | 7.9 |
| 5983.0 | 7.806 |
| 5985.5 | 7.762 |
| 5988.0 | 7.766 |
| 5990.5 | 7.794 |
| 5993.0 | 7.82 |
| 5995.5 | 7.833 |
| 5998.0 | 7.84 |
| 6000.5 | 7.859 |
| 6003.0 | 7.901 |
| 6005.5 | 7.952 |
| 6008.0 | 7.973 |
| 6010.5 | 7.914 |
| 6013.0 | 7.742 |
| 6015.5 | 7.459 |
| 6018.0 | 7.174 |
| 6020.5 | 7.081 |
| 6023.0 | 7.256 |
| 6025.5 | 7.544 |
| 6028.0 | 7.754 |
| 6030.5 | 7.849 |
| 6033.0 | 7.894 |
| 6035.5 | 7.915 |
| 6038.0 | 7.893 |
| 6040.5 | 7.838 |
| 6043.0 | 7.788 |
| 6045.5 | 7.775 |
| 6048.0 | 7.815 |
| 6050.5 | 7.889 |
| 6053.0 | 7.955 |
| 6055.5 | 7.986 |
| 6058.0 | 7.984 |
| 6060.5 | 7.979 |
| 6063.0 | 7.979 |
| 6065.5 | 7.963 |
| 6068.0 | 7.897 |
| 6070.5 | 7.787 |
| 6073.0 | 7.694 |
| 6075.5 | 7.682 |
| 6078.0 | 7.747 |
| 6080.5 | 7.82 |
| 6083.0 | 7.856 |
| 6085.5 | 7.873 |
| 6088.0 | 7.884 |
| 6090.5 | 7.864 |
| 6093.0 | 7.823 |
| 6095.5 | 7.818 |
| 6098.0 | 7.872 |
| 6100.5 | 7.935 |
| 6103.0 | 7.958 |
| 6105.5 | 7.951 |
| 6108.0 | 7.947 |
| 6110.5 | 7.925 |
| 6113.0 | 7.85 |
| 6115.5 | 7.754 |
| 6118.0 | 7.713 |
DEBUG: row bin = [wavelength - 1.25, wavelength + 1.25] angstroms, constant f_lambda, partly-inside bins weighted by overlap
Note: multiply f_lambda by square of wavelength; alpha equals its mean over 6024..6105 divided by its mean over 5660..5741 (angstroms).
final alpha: 0.9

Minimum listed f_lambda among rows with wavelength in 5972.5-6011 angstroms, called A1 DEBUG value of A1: 7.762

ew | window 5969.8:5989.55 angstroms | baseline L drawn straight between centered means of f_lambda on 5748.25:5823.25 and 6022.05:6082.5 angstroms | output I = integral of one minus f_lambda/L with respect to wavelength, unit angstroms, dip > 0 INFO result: 3.17 angstroms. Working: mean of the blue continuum 13.8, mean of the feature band 7.94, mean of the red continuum 7.82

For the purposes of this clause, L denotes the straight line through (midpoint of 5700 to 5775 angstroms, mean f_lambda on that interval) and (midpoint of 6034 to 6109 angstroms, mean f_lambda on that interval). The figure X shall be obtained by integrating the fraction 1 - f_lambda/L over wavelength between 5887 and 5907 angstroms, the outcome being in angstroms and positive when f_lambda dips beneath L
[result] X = 4.45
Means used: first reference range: 11.1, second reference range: 7.87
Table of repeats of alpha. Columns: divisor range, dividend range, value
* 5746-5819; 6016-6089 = 0.62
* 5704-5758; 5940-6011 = 0.81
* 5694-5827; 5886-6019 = 0.67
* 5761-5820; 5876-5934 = 0.57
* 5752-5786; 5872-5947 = 0.65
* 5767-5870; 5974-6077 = 0.67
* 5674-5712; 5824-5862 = 1.11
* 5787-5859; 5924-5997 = 0.68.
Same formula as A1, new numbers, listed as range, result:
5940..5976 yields 7.74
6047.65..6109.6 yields 7.682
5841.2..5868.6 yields 9.197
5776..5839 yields 9.403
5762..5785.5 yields 12.07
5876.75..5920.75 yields 6.009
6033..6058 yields 7.775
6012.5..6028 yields 7.081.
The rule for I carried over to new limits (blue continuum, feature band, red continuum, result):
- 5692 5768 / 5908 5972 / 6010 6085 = 6.3 angstroms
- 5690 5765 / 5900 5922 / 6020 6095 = 5.4 angstroms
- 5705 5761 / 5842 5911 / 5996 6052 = 4.0 angstroms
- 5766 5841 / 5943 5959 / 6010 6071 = 3.3 angstroms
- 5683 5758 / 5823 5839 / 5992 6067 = -2.4 angstroms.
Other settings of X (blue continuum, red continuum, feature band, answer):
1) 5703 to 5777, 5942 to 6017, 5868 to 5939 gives 7.20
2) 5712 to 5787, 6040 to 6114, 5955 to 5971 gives 2.08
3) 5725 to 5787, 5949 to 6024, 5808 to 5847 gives -3.76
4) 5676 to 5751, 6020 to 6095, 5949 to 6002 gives 2.84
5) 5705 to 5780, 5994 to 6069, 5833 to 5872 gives 1.39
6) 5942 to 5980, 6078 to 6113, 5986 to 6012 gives 0.38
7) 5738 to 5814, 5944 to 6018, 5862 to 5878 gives 2.12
